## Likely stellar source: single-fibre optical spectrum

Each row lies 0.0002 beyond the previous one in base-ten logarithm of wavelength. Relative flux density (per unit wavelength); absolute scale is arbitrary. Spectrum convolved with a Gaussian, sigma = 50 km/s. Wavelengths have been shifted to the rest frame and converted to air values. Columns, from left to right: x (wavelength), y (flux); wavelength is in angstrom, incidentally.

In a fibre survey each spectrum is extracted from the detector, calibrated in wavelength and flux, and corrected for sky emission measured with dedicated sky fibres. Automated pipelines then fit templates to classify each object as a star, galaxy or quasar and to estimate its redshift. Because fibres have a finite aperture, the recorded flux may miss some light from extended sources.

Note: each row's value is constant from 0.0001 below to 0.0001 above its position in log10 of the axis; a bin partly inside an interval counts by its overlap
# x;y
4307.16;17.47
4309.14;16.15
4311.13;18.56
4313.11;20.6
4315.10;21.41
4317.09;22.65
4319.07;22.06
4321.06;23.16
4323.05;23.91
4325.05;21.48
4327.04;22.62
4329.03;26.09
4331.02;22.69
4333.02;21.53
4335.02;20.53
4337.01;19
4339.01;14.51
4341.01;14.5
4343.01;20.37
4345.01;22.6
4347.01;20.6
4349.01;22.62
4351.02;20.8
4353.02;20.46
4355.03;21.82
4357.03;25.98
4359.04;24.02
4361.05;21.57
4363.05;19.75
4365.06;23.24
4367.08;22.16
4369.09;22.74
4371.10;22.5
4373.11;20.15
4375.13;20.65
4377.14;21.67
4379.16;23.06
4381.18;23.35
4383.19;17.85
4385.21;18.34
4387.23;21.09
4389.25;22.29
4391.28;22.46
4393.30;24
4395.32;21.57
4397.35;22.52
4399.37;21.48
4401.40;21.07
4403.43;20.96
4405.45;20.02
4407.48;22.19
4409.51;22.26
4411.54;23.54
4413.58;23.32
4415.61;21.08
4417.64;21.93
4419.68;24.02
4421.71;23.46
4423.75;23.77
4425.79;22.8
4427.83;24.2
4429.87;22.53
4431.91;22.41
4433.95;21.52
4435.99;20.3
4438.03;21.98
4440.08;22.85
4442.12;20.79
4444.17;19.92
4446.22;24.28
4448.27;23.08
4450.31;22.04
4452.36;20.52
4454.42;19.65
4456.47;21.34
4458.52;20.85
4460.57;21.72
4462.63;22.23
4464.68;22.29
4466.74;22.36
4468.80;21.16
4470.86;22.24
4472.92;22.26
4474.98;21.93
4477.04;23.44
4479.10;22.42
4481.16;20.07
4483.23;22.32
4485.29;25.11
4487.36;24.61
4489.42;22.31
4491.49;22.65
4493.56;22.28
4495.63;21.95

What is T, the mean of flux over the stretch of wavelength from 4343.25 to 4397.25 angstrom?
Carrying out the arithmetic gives 21.8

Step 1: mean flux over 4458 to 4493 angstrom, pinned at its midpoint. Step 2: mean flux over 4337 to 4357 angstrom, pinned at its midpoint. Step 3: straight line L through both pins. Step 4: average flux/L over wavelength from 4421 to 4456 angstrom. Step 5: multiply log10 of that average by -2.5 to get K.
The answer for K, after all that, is -0.02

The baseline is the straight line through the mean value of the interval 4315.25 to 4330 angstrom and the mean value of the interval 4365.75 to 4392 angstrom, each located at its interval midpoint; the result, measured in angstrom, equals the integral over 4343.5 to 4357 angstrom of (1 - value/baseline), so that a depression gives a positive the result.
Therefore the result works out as 0.3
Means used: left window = 23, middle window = 21.8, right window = 21.4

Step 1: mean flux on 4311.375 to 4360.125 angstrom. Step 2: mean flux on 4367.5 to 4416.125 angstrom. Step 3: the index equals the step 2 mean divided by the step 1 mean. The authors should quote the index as 1.01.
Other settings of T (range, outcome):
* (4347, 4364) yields 22.1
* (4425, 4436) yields 22.5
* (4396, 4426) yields 22.3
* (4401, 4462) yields 22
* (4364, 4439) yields 22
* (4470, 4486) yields 22.4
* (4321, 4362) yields 21.4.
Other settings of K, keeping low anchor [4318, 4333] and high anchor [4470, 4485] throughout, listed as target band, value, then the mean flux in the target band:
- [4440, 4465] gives 0.04 mag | 21.6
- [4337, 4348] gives 0.23 mag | 18.6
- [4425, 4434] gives -0.02 mag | 22.8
